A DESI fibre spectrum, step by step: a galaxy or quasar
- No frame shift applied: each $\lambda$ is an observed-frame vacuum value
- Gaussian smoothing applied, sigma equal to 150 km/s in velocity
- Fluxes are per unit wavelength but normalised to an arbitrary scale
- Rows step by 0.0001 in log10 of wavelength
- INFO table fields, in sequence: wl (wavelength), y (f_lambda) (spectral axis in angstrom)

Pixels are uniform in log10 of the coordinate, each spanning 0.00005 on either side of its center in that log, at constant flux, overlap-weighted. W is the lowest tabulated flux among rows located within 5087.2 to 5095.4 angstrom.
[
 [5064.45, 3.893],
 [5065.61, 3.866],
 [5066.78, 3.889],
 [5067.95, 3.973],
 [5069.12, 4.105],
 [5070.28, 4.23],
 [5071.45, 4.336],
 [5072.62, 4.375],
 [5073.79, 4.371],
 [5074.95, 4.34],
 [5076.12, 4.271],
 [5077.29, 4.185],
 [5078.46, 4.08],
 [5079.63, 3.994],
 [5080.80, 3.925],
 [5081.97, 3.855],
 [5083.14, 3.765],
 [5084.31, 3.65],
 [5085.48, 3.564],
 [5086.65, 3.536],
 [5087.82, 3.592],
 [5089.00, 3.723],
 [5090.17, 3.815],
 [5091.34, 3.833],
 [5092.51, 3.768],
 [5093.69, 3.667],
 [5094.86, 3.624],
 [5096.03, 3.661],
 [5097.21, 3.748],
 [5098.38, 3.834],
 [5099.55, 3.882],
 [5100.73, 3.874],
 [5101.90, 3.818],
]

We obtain 3.592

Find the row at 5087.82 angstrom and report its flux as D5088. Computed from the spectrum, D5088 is 3.592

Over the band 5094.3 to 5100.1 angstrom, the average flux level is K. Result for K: 3.75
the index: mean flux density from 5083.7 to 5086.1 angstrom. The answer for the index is 3.61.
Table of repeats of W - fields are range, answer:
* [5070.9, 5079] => 4.08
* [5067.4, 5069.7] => 3.973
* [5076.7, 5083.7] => 3.765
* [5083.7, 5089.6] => 3.536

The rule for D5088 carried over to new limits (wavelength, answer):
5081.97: 3.855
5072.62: 4.375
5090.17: 3.815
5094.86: 3.624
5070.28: 4.23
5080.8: 3.925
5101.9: 3.818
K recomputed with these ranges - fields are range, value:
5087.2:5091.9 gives 3.74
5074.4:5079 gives 4.22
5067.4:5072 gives 4.16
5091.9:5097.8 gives 3.69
